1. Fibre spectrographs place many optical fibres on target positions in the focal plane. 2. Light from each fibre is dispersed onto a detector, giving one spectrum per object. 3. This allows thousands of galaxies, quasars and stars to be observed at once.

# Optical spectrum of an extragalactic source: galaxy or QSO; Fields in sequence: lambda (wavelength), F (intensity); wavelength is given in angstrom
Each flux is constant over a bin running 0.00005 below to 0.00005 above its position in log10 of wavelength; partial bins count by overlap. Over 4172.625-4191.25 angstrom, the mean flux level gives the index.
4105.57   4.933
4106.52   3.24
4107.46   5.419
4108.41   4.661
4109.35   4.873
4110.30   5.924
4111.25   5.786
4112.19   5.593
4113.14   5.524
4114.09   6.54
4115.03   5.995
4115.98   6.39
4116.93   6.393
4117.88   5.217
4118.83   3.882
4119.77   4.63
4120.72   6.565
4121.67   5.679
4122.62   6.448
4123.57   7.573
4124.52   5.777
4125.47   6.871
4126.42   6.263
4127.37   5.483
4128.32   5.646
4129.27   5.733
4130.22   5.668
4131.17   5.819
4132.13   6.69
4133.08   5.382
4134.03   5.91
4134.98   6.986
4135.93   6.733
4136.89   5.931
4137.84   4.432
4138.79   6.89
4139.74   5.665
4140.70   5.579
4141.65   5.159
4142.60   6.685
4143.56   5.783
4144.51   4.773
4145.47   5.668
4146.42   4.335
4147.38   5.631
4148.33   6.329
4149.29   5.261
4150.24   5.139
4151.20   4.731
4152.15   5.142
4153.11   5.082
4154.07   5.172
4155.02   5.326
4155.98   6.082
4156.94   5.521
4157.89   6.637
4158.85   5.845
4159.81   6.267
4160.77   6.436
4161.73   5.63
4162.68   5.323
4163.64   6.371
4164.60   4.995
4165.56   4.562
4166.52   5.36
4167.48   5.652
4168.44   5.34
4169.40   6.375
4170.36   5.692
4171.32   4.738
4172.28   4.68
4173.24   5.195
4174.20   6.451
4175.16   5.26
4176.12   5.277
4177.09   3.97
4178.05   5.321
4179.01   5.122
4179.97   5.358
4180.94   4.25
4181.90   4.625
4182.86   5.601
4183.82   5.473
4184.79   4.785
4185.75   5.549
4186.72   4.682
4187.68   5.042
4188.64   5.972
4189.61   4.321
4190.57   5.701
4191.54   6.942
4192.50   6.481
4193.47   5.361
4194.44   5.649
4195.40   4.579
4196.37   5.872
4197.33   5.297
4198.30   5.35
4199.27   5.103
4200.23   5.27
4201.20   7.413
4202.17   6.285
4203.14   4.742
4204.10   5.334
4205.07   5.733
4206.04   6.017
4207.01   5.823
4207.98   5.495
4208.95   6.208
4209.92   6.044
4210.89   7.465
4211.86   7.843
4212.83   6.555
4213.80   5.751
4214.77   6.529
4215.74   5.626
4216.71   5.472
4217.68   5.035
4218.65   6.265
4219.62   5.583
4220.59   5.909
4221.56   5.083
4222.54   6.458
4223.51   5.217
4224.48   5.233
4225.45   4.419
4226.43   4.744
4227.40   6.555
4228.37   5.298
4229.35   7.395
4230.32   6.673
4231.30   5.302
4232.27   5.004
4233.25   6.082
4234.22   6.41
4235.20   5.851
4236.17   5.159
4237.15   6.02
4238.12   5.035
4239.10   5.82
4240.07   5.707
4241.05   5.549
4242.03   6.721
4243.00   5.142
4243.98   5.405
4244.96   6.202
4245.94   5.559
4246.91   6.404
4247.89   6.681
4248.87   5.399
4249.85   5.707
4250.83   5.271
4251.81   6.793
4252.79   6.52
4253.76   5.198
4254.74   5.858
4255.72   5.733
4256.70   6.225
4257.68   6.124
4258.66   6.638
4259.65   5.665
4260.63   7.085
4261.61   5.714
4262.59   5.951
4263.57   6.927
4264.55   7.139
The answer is 5.17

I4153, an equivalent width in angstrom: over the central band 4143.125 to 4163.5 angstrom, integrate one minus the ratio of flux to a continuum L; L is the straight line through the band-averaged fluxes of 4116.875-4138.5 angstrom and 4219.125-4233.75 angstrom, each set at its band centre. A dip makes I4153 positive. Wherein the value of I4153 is 1.0 angstrom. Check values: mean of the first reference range 5.9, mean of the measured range 5.54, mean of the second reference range 5.67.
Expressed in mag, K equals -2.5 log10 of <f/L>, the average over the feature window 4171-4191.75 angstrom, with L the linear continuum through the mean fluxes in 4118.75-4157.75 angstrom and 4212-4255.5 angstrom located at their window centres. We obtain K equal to 0.12 mag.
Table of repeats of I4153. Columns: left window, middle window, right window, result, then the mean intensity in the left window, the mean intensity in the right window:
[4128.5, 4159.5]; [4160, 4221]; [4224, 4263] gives 1.8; 5.68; 5.86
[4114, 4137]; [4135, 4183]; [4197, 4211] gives 3.5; 6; 5.8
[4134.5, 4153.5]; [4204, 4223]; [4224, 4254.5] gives -1.0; 5.6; 5.78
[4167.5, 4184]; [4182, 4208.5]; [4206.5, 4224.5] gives 0.3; 5.23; 6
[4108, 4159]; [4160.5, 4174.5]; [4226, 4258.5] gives 0.7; 5.73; 5.88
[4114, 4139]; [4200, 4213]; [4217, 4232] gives -1.0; 5.97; 5.67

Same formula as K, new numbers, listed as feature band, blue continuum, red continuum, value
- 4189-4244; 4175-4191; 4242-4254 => -0.05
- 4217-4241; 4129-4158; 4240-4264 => 0.05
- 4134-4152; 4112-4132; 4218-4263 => 0.05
